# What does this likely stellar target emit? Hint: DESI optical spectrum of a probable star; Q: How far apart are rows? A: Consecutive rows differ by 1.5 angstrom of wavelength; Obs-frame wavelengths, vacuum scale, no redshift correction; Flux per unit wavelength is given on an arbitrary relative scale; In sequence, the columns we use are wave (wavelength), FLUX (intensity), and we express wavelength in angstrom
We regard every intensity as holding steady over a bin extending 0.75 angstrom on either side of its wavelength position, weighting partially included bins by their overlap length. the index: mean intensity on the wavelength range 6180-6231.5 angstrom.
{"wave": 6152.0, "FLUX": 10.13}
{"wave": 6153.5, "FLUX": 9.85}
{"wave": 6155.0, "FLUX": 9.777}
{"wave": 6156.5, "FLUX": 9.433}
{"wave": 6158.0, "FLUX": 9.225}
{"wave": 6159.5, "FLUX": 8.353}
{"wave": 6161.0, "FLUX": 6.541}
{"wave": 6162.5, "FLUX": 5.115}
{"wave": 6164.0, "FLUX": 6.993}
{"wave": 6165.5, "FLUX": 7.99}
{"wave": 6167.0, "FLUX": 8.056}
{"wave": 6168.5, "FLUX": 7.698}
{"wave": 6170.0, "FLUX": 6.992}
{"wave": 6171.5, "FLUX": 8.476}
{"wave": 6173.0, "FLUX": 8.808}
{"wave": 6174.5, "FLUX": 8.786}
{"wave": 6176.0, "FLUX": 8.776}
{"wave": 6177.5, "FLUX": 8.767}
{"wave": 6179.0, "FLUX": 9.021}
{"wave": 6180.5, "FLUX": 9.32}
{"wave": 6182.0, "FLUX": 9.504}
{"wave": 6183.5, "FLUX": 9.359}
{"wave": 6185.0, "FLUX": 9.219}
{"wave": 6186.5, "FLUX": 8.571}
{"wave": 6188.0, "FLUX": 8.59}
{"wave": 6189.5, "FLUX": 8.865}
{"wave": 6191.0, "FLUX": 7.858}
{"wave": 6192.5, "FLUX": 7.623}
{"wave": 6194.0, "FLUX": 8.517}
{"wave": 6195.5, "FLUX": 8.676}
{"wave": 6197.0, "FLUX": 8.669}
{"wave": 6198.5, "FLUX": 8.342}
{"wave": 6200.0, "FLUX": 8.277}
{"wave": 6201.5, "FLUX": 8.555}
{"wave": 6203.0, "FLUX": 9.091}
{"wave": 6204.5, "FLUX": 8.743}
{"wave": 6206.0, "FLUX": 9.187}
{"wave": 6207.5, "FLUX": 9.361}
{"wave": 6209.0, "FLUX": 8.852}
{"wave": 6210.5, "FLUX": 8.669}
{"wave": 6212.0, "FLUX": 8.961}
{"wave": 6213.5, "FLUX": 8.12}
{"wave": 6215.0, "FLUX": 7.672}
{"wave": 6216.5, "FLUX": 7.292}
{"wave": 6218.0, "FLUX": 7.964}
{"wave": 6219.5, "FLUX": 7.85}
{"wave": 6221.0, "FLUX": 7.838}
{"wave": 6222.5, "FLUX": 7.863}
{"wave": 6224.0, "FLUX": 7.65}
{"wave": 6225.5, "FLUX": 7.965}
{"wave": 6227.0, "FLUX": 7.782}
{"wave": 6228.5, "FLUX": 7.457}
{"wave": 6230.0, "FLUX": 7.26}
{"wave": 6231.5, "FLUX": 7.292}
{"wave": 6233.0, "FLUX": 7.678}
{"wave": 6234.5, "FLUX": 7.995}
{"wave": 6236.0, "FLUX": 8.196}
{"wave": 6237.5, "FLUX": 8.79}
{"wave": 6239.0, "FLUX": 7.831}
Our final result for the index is 8.38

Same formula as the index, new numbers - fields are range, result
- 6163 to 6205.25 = 8.49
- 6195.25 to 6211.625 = 8.77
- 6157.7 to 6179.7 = 7.95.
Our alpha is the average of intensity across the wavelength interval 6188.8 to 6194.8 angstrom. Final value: 8.21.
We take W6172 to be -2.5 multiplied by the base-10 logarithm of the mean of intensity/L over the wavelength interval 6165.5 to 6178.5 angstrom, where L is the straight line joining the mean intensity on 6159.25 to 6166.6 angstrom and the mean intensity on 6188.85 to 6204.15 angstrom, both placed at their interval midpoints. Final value -0.13 mag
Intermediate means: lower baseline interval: 6.96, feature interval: 8.29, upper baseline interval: 8.45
